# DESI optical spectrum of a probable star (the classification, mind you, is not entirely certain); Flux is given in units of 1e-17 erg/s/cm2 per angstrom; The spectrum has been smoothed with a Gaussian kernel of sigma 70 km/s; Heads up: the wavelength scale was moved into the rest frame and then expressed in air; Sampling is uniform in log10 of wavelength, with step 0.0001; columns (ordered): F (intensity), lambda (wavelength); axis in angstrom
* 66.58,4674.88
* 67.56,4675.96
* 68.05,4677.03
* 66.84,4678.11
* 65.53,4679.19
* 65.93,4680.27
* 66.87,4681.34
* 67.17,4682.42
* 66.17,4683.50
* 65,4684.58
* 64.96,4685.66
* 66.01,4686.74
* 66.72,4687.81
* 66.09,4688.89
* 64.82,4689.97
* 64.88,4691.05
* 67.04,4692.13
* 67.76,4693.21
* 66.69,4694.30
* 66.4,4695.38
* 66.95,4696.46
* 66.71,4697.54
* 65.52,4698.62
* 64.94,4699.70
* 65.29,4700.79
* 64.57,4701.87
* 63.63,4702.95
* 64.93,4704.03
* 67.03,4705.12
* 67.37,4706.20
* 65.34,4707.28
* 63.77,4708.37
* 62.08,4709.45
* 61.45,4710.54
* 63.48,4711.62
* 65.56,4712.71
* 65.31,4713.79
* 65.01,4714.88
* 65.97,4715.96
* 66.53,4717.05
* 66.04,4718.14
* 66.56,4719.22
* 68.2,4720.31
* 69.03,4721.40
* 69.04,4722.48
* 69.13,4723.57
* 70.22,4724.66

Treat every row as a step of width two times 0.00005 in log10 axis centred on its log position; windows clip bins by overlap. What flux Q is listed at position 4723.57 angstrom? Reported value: 69.13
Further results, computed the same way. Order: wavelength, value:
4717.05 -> 66.53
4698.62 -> 65.52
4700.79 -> 65.29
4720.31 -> 68.2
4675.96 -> 67.56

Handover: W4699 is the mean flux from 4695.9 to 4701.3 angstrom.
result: 65.9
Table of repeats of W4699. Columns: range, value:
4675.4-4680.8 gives 66.7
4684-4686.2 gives 64.9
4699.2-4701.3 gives 64.9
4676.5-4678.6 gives 67.4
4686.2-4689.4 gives 66.4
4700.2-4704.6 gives 64.5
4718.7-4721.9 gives 67.8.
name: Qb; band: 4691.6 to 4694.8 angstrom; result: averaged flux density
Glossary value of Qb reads 67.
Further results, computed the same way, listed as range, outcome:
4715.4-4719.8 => 66.3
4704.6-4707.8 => 66.7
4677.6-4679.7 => 66.1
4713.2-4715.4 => 65.2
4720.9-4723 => 69.3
